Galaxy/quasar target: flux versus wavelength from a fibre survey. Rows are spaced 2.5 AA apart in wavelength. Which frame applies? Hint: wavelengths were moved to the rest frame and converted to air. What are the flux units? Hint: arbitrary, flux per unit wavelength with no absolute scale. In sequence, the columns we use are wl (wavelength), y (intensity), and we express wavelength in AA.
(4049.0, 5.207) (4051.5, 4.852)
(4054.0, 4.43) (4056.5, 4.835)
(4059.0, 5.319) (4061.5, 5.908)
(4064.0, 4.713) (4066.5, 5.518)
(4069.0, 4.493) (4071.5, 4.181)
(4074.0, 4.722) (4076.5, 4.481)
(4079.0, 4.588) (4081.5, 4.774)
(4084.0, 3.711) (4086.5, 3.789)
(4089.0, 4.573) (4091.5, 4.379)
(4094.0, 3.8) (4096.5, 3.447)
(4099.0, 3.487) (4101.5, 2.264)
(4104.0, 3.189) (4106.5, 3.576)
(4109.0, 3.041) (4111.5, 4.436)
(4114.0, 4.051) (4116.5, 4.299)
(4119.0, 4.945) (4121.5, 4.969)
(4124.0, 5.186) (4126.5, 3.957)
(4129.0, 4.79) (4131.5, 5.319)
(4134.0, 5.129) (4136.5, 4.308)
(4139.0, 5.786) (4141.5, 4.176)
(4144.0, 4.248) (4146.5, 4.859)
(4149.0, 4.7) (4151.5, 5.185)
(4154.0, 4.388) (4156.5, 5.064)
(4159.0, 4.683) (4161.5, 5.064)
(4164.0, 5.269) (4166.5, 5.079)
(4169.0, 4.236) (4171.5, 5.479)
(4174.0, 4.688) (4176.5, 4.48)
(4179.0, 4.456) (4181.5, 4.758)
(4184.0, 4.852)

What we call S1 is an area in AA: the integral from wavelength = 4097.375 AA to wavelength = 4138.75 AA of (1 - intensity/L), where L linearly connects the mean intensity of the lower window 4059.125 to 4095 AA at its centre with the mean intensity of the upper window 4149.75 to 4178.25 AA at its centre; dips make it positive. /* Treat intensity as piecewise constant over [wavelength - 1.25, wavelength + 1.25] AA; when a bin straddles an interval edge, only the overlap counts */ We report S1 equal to 4.4 AA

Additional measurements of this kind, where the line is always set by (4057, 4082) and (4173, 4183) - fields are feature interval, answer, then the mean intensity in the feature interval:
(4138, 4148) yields -0.1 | 4.74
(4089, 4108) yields 5.1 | 3.52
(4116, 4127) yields 0.0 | 4.75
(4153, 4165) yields -0.6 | 4.9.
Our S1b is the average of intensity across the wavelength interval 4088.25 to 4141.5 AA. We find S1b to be 4.23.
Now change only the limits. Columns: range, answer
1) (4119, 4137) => 4.84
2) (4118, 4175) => 4.85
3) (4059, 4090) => 4.65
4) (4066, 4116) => 4.01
